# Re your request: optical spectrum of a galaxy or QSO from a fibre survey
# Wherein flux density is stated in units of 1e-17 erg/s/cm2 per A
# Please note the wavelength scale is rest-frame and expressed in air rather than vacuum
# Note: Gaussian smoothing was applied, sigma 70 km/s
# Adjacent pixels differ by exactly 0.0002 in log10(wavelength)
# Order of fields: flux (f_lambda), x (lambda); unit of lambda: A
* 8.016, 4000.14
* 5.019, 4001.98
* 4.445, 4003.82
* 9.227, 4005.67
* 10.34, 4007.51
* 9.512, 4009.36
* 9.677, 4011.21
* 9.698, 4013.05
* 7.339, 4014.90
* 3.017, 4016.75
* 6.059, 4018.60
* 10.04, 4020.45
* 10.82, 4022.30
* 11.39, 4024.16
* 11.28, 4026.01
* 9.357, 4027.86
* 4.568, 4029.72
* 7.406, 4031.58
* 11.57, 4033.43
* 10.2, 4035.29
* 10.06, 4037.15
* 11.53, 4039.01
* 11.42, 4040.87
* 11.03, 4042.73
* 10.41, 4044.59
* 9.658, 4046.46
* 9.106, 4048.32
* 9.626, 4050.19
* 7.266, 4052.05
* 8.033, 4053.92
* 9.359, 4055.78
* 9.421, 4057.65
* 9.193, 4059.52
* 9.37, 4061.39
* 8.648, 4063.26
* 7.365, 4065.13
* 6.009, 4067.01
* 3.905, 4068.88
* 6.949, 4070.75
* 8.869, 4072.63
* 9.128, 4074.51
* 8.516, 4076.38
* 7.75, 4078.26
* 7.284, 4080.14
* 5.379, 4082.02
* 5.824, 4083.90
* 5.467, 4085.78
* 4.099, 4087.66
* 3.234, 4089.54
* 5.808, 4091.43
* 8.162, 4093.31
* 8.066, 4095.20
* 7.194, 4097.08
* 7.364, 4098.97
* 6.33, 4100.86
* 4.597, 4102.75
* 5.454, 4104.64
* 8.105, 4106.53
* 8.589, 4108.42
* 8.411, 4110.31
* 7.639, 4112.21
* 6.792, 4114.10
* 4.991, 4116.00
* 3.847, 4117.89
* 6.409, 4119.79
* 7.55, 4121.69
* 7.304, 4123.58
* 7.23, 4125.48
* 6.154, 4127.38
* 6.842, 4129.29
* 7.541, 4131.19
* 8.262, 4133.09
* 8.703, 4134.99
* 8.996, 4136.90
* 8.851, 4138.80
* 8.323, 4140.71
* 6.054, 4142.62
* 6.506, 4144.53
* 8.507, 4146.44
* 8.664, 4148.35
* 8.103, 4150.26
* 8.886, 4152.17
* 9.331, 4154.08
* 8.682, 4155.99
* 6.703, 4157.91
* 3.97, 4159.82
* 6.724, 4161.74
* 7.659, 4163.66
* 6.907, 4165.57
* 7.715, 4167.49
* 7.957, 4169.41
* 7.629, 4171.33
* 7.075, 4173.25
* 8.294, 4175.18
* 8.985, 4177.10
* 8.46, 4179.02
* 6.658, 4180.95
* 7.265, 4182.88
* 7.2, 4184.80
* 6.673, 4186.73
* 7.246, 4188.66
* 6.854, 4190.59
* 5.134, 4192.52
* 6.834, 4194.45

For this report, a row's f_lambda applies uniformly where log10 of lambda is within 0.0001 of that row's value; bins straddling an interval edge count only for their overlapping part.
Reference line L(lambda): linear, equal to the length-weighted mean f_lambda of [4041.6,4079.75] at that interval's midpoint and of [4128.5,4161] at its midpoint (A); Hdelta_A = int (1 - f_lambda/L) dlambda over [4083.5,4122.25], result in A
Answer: 8.4 A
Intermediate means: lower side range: 8.48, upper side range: 7.82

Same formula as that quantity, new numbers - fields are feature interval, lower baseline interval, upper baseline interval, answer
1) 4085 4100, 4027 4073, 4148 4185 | 3.9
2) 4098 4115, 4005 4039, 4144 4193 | 2.3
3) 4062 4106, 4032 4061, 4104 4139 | 9.9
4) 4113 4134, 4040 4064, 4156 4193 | 3.8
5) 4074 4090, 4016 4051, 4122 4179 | 4.4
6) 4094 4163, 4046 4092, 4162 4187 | 2.1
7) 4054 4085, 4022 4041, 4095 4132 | 2.9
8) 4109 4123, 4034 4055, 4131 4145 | 3.0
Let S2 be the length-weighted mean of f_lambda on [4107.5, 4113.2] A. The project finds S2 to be 8.2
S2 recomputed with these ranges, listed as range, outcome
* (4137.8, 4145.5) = 7.44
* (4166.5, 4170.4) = 7.83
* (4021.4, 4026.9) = 11.2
